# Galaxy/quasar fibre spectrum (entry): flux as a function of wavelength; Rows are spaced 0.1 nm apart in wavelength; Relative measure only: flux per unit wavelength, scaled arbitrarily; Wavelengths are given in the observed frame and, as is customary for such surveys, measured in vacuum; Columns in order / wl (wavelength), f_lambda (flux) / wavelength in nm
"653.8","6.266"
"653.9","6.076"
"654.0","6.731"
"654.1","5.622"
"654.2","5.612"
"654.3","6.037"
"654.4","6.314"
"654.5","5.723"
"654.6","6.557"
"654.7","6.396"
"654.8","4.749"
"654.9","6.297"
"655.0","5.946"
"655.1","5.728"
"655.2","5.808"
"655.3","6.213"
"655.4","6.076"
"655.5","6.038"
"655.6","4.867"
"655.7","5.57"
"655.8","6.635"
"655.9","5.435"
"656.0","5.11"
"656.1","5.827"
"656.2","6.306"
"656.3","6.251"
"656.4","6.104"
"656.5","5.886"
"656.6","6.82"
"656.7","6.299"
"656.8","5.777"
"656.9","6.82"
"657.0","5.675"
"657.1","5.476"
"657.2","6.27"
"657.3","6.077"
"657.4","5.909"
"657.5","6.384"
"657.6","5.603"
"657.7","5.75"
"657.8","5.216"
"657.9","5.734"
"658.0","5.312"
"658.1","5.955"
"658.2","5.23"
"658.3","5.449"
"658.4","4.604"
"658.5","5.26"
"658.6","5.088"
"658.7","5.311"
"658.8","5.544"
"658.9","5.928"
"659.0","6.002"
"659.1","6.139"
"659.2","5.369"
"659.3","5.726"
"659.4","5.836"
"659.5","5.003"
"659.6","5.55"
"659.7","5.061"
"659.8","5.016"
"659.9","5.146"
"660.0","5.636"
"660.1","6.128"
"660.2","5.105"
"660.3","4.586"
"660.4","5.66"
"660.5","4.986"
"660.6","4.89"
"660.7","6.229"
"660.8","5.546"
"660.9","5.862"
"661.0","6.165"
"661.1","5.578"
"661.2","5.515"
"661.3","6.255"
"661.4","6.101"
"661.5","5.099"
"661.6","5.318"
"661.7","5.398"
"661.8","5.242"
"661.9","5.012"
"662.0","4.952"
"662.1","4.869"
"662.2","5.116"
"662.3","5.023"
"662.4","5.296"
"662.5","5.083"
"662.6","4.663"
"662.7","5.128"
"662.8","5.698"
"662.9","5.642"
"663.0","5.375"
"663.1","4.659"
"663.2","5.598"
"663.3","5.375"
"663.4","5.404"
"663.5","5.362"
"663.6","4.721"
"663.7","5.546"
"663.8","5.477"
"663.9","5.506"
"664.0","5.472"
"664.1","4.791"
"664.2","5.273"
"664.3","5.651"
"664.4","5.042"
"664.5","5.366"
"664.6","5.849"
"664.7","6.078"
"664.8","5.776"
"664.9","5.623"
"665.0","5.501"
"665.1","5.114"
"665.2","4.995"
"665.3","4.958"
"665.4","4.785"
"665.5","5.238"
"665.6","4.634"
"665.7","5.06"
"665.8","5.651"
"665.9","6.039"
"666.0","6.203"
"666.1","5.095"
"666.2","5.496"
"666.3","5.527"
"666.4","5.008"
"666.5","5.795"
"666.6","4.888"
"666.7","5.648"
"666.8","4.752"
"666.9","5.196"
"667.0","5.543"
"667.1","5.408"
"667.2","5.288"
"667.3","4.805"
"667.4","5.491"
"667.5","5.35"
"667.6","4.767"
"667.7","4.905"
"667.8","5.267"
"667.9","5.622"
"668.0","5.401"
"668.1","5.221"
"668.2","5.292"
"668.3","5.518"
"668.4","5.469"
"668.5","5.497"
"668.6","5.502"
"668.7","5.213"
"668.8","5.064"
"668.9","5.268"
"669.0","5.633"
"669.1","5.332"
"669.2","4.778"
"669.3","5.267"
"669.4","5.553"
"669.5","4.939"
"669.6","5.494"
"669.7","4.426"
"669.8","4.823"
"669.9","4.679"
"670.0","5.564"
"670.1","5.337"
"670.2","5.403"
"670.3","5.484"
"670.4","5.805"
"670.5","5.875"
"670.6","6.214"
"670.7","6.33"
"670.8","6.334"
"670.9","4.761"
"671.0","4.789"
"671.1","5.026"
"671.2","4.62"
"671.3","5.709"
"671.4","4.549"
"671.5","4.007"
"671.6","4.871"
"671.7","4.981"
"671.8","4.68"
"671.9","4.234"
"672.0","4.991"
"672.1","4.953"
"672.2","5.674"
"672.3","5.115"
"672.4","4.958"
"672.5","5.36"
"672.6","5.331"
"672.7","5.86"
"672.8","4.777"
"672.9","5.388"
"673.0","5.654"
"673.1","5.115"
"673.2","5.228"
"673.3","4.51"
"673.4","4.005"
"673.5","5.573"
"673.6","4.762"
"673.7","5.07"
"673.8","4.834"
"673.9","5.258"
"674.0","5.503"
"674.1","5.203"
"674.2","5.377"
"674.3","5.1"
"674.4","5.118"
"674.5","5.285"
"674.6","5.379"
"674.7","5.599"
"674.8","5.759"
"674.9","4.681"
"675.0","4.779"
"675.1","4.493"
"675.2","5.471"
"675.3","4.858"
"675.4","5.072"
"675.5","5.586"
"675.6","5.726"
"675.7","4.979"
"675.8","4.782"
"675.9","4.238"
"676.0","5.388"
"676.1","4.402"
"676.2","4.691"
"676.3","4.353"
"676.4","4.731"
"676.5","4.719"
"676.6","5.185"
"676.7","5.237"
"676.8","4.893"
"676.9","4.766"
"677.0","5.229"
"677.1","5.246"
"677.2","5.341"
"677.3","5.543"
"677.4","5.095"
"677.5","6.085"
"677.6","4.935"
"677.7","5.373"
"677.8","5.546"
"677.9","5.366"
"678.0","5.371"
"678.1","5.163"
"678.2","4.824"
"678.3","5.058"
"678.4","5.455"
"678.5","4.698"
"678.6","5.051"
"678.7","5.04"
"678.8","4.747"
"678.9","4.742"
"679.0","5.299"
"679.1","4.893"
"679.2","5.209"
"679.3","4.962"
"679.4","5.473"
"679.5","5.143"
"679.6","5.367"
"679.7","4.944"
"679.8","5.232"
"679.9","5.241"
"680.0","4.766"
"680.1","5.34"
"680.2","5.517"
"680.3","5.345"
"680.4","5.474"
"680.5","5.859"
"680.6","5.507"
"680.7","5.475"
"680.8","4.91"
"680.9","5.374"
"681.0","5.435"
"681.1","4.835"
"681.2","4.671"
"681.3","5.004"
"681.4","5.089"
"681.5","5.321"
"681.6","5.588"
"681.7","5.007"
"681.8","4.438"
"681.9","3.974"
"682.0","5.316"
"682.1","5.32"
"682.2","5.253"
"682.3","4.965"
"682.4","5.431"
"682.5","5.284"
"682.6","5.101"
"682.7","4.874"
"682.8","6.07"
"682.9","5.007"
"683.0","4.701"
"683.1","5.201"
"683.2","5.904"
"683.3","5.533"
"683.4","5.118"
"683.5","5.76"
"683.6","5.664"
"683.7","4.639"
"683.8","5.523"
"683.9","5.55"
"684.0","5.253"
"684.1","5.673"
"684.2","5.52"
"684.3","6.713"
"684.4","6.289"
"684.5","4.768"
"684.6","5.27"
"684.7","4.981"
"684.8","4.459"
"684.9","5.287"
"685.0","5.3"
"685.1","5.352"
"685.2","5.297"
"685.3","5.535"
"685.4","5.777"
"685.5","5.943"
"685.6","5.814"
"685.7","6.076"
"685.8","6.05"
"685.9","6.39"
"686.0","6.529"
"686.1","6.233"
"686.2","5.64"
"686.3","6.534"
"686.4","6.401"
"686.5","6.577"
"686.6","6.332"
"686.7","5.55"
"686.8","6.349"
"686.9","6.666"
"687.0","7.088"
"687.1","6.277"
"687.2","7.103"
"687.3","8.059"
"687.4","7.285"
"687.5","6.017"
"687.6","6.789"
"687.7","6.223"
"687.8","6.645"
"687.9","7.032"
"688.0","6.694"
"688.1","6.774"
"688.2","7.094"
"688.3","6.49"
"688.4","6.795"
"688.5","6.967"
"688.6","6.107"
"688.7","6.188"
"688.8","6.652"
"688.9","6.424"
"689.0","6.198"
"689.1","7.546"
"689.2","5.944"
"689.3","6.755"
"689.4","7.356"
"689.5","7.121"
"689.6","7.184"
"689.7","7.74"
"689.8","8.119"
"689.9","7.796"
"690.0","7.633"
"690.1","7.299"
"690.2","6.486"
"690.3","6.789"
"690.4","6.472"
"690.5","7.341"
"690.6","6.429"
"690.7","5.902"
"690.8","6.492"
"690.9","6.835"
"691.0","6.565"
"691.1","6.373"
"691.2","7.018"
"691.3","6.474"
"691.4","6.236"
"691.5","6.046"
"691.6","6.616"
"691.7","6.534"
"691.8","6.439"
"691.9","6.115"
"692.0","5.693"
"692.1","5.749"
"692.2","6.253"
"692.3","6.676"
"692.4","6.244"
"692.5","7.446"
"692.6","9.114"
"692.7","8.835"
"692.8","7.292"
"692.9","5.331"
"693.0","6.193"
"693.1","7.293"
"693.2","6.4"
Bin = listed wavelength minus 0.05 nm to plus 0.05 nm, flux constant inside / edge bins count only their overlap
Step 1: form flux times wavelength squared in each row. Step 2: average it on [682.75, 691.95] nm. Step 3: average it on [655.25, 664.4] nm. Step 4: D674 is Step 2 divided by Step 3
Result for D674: 1.2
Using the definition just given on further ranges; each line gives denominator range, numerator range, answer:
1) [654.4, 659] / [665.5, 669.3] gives 0.94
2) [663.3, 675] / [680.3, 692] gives 1.21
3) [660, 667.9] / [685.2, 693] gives 1.34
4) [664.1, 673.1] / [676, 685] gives 1.02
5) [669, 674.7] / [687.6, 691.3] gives 1.39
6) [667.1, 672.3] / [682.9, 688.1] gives 1.19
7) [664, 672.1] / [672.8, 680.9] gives 1.00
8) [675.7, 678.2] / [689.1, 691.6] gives 1.41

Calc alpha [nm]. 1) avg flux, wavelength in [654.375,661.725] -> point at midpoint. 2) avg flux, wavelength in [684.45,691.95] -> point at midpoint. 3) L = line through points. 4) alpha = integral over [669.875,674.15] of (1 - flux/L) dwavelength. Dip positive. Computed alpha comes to 0.62 nm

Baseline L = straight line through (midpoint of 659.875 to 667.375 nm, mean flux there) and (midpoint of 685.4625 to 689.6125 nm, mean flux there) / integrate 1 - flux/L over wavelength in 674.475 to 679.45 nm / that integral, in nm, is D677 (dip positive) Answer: 0.77 nm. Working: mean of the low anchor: 5.35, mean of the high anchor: 6.57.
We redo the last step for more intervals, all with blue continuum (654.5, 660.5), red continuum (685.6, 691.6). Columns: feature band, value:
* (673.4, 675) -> 0.27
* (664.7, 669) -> 0.49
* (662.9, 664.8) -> 0.17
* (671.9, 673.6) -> 0.29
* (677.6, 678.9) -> 0.25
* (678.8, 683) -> 0.83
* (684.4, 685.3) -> 0.19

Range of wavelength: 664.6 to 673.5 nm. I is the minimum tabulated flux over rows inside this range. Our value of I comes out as 4.005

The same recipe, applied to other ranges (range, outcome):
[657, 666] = 4.586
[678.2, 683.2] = 3.974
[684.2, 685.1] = 4.459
